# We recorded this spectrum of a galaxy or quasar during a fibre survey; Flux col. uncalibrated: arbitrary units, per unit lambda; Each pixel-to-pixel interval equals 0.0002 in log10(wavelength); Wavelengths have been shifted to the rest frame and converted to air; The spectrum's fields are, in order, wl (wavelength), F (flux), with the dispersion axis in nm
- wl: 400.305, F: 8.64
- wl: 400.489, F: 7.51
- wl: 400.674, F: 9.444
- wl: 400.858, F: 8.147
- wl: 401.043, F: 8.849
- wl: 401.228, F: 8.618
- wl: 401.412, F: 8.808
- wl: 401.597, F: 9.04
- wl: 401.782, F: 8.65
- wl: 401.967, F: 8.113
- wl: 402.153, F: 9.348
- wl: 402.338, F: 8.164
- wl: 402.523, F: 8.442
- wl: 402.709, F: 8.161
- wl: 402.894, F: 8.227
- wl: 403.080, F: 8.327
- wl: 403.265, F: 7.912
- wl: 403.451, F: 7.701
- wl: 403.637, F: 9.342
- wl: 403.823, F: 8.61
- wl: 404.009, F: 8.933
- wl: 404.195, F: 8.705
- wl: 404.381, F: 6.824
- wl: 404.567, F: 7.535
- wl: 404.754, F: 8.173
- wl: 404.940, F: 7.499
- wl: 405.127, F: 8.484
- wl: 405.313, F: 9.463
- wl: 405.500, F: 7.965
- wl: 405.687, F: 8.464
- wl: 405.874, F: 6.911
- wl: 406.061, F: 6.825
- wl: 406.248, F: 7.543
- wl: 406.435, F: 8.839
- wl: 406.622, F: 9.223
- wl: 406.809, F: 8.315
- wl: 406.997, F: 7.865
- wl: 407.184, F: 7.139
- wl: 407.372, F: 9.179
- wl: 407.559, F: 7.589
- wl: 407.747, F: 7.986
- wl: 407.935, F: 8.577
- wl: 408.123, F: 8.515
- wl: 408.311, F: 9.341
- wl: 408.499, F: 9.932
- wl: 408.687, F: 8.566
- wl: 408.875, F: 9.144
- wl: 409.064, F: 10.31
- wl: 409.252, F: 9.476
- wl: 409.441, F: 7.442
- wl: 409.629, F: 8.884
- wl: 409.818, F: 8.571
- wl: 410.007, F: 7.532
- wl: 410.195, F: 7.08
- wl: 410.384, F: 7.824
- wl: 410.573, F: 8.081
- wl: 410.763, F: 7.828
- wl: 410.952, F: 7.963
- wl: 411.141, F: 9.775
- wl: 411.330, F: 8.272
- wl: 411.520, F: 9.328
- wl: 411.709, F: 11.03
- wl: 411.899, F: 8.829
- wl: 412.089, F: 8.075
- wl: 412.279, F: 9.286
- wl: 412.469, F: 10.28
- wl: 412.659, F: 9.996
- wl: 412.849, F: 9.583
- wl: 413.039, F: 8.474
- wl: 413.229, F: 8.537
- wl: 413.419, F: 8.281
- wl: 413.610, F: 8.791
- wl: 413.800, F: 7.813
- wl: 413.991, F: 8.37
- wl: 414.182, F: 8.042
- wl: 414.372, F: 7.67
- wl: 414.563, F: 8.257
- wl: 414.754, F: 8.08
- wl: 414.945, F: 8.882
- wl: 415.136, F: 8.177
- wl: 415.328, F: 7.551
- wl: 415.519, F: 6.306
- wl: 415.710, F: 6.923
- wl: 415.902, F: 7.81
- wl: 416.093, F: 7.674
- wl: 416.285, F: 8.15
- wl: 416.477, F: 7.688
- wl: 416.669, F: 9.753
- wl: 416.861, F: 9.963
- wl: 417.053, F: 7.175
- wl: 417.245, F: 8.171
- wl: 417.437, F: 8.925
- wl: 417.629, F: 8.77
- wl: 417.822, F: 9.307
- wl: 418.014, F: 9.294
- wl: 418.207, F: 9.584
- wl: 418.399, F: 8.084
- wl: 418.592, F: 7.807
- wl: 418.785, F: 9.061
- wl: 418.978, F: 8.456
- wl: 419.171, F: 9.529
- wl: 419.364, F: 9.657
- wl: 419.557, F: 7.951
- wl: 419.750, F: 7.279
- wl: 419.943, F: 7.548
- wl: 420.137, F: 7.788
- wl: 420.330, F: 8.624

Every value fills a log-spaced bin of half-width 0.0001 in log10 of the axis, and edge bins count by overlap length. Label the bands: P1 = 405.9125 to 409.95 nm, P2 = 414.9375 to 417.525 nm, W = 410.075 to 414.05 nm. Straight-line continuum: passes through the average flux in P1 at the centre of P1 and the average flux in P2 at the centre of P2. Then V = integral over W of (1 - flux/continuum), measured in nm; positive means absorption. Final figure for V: -0.219 nm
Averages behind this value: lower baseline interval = 8.51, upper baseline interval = 8.05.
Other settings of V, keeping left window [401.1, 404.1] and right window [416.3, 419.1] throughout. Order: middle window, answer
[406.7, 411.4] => 0.084 nm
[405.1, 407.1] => 0.096 nm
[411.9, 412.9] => -0.085 nm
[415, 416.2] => 0.168 nm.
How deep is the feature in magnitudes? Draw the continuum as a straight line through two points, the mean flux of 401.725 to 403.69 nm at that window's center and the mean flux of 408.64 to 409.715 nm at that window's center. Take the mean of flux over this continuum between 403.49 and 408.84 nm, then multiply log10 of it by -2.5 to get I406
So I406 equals 0.05 mag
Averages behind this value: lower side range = 8.37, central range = 8.3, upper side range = 8.99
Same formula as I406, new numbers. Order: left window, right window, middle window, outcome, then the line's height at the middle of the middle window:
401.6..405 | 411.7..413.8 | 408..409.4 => -0.062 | 8.73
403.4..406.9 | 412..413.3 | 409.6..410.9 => 0.122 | 8.87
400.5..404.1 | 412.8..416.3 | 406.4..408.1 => 0.007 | 8.35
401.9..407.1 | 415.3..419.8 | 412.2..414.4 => -0.058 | 8.33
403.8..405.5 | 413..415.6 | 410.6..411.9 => -0.106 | 8.13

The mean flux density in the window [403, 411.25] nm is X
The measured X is 8.32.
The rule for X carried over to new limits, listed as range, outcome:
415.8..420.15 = 8.51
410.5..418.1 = 8.53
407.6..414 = 8.75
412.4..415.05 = 8.63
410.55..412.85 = 9.11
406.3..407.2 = 8.34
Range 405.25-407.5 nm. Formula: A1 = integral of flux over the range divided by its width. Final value 8.12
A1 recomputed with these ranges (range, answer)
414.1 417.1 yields 8.02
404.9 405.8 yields 8.39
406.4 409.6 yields 8.68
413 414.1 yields 8.37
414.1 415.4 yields 8.1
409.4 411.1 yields 7.99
